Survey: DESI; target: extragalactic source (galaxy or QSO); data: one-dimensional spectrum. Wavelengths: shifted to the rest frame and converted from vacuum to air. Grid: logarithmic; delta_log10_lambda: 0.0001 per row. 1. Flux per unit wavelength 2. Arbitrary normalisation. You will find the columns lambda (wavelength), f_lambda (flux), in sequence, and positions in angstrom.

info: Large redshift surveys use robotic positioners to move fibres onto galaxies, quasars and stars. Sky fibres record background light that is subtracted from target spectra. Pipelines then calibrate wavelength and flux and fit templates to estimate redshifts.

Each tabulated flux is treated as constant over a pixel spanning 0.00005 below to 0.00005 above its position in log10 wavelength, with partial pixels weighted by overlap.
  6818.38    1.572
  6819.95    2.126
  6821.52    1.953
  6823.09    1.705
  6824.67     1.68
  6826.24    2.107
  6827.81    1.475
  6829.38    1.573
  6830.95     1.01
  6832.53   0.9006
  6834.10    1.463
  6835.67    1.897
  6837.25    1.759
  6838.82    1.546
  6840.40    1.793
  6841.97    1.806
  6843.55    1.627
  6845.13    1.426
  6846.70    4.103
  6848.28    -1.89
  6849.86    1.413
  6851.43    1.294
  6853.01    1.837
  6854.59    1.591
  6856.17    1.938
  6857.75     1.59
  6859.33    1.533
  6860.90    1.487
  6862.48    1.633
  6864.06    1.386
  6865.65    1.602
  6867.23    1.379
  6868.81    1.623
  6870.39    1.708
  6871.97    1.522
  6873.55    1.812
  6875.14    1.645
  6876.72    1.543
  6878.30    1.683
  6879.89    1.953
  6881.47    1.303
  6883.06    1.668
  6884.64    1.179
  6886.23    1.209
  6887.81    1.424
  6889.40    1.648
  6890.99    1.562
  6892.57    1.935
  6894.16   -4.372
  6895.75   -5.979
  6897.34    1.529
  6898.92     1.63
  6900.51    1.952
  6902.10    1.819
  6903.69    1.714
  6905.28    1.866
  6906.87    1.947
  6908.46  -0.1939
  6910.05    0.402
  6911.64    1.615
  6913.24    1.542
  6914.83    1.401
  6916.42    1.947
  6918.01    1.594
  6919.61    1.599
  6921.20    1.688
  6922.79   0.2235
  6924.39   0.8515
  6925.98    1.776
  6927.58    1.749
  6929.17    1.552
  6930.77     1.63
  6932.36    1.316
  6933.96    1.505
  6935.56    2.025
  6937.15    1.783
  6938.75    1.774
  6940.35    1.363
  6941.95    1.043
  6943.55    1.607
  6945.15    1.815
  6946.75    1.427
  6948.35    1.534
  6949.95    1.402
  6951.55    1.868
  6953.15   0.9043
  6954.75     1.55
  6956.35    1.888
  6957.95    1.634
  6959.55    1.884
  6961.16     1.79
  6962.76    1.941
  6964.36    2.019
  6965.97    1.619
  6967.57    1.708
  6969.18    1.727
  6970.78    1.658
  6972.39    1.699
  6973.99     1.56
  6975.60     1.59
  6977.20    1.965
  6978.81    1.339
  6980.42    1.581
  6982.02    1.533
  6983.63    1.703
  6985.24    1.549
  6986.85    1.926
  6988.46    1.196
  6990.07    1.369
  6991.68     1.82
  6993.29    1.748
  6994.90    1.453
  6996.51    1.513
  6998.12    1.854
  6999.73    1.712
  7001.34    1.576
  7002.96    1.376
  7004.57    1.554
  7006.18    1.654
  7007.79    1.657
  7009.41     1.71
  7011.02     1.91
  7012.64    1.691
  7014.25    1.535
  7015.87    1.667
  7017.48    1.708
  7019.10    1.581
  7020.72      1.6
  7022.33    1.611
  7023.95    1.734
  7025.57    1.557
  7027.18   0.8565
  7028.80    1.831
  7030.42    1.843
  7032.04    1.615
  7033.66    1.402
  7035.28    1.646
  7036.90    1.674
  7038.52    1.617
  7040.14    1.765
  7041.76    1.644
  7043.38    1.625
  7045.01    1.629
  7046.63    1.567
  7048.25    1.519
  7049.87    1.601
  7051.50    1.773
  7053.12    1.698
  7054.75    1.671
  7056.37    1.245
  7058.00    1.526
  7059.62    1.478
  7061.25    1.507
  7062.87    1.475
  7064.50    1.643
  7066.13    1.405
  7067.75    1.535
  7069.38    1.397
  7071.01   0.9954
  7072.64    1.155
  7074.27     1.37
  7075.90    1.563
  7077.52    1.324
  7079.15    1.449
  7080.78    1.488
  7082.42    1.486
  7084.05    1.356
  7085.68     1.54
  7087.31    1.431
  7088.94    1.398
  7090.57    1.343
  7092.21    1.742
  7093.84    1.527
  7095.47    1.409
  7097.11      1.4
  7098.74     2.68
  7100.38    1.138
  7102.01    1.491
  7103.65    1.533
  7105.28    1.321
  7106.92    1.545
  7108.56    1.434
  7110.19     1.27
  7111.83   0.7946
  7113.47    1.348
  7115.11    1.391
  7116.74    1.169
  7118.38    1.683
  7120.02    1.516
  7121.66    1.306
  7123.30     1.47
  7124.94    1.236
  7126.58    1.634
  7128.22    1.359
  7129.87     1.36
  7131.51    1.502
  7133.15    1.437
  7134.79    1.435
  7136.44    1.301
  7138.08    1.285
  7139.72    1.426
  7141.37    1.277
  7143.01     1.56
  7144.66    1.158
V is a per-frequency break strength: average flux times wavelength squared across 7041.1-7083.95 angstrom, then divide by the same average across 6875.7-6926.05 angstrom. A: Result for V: 1.49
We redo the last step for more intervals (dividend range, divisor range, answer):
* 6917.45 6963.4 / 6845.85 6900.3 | 1.36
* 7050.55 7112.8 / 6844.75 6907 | 1.25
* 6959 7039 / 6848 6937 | 1.36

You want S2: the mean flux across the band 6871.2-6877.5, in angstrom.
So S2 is 1.63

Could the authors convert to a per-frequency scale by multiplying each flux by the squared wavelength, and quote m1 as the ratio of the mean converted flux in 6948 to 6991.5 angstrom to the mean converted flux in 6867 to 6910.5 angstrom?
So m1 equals 1.6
